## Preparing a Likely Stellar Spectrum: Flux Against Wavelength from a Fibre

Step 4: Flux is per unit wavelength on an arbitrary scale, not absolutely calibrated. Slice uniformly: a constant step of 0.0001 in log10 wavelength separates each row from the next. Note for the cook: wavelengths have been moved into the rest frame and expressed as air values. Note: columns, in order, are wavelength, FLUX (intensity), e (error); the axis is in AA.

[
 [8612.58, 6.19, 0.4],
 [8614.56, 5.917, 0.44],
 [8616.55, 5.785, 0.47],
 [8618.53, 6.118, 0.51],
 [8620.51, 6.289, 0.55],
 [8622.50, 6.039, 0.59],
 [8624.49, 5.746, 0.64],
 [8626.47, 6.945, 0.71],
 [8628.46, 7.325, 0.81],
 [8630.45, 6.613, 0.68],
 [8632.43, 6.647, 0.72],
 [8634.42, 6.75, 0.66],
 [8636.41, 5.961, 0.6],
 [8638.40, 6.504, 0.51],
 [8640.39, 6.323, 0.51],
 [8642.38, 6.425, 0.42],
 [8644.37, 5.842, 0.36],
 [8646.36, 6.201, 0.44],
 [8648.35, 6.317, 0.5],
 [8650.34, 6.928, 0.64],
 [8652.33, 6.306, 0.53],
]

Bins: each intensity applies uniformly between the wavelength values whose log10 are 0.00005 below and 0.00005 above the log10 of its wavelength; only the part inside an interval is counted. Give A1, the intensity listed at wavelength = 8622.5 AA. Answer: 6.039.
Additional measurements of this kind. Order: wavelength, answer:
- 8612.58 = 6.19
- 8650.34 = 6.928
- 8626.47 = 6.945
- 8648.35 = 6.317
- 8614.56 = 5.917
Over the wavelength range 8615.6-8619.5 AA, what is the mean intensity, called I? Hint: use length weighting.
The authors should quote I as 5.96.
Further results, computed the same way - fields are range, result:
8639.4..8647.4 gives 6.2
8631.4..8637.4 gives 6.46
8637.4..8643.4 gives 6.41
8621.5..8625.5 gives 5.89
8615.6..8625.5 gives 6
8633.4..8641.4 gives 6.38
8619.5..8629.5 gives 6.47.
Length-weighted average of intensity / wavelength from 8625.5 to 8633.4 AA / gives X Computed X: 6.88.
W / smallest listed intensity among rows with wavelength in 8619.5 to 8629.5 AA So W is 5.746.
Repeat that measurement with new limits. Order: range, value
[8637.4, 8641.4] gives 6.323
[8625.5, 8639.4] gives 5.961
